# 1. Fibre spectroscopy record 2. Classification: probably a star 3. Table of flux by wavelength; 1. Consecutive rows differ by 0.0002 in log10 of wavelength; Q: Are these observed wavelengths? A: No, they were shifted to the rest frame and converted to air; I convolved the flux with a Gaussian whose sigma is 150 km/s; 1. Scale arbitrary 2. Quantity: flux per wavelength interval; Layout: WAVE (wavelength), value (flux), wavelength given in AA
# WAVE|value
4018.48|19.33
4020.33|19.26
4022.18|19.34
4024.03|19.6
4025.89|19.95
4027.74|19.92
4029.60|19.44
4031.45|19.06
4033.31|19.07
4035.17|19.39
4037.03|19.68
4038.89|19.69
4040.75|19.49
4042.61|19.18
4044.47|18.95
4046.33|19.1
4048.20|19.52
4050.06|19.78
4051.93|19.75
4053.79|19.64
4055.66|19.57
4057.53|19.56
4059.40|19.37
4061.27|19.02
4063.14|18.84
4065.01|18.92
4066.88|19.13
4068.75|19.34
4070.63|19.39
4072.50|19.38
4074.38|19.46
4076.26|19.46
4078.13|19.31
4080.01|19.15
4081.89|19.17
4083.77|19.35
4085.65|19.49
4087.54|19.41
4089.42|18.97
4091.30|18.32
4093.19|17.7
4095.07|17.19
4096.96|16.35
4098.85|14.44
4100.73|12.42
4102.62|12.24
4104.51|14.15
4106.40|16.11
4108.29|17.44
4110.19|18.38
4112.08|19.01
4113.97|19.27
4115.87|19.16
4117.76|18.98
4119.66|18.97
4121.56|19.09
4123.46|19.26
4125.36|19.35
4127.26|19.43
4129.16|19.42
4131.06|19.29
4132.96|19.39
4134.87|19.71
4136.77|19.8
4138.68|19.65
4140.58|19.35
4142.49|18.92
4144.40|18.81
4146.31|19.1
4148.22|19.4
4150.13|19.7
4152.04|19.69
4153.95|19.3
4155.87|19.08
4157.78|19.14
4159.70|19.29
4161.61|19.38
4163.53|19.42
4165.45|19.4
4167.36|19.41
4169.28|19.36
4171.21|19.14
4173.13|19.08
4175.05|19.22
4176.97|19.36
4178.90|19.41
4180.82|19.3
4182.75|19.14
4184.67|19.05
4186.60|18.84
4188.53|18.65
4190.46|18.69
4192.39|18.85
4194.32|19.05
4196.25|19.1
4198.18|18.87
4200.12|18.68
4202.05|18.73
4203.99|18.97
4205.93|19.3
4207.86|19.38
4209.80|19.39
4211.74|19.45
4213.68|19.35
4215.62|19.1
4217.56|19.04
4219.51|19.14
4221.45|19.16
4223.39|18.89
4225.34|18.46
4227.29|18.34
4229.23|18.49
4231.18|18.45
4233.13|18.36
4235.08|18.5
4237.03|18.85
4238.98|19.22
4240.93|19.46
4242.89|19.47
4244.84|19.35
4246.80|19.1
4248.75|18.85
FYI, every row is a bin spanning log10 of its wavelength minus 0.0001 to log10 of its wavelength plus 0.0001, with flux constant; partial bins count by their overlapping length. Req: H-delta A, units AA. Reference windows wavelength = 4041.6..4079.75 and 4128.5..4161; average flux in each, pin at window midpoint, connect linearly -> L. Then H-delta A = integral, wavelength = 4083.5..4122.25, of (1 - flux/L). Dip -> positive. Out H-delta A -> 3.9 AA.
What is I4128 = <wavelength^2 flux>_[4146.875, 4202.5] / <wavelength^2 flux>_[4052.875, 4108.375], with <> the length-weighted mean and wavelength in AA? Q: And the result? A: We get 1.11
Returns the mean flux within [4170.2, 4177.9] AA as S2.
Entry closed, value 19.2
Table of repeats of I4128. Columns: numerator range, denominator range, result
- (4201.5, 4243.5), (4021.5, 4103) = 1.09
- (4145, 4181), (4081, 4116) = 1.16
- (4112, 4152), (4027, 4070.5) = 1.04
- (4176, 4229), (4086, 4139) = 1.11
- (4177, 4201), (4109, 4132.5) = 1.03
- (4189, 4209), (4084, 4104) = 1.20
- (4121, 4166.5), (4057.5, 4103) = 1.09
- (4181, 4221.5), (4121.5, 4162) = 1.01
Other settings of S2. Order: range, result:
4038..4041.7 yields 19.6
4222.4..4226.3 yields 18.7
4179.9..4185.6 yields 19.2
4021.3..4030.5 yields 19.6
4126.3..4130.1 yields 19.4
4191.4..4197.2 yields 19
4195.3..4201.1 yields 18.9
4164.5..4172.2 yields 19.3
